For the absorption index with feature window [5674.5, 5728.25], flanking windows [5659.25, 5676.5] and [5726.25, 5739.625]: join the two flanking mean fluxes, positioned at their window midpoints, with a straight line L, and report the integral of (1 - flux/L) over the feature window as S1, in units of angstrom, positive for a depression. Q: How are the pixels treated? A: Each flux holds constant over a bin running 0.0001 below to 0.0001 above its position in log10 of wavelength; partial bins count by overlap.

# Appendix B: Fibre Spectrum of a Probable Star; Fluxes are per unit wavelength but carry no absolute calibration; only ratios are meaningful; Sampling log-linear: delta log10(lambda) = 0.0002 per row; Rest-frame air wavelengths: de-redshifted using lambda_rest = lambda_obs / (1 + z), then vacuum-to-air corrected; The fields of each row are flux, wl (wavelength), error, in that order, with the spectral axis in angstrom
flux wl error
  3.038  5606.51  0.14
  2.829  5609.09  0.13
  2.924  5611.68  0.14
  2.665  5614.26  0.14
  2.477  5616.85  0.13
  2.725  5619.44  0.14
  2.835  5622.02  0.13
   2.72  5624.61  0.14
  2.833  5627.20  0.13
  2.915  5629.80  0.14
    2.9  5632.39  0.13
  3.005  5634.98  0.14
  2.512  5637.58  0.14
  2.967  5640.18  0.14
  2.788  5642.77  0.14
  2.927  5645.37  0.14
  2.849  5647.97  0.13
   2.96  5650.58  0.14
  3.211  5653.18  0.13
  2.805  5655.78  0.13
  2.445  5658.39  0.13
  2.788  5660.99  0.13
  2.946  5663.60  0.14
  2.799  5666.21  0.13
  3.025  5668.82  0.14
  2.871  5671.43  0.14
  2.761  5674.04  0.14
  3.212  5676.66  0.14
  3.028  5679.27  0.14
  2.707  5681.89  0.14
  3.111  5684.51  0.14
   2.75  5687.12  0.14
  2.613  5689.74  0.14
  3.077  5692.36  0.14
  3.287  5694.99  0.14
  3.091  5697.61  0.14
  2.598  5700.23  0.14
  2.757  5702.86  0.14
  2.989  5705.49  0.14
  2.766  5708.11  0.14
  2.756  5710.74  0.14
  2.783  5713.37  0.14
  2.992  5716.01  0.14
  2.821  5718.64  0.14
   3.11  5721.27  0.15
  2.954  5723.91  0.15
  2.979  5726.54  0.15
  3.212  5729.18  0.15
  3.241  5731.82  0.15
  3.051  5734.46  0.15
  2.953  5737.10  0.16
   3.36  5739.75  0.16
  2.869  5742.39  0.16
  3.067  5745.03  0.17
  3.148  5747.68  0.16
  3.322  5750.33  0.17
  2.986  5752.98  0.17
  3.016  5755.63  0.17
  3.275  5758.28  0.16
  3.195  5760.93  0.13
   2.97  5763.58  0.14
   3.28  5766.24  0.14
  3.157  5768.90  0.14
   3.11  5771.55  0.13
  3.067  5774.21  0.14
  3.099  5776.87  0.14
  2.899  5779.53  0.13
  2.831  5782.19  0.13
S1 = 1.5 angstrom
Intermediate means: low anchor 2.88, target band 2.92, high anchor 3.12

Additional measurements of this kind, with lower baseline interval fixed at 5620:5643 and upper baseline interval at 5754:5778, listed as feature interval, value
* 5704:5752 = 0.4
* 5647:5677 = 0.2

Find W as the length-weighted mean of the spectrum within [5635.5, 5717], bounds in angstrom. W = 2.88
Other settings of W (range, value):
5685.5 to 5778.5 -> 3.02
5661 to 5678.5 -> 2.93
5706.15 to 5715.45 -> 2.8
